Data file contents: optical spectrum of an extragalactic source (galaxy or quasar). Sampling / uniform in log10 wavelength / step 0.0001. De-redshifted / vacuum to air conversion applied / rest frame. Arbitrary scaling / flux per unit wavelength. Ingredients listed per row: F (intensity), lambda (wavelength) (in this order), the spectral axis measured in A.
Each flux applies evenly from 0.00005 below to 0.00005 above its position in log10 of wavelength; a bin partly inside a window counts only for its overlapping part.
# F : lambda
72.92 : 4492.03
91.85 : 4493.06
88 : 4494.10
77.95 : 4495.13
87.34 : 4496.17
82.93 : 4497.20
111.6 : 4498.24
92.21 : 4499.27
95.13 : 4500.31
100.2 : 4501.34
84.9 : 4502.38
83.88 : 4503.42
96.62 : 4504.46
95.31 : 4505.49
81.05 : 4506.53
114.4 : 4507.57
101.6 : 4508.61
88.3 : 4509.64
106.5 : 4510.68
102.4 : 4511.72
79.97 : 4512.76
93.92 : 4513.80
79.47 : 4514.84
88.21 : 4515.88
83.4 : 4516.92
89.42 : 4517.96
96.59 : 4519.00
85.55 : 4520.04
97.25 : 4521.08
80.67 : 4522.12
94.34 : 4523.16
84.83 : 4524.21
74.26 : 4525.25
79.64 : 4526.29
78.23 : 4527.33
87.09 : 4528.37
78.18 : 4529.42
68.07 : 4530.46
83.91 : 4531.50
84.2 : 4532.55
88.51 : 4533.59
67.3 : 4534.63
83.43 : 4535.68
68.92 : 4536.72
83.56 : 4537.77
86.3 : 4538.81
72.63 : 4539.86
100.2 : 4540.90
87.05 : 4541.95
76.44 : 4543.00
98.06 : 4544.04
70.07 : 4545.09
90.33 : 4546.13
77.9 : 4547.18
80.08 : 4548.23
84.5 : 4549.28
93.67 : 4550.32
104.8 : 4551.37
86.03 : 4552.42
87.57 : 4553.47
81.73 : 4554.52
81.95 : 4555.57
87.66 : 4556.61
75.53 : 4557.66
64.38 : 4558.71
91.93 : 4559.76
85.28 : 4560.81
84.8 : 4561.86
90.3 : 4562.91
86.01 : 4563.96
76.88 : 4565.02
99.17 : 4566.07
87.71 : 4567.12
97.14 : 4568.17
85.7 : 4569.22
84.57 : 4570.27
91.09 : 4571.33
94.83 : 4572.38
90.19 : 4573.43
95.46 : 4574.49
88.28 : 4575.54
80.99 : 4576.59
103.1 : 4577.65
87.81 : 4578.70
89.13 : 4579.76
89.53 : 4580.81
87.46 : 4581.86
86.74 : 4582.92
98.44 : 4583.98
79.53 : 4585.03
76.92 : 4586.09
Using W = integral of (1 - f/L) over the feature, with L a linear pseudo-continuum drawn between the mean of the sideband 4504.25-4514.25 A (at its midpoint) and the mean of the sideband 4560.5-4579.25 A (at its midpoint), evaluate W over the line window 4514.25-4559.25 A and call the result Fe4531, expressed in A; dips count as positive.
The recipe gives 4.6 A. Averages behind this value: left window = 96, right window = 89.4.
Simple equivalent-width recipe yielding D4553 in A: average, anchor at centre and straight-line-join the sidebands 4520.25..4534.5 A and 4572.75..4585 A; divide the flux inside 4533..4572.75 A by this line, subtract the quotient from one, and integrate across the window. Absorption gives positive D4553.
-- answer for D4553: 0.6 A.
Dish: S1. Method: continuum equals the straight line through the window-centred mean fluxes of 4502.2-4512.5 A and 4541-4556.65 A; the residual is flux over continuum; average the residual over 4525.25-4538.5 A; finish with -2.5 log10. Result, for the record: 0.14 mag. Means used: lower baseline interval 95.4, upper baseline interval 86.2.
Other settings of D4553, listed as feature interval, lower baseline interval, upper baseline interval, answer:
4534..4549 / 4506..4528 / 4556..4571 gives 1.0 A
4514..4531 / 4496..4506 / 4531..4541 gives 0.3 A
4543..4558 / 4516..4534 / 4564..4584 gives 0.3 A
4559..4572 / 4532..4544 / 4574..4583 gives -0.1 A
